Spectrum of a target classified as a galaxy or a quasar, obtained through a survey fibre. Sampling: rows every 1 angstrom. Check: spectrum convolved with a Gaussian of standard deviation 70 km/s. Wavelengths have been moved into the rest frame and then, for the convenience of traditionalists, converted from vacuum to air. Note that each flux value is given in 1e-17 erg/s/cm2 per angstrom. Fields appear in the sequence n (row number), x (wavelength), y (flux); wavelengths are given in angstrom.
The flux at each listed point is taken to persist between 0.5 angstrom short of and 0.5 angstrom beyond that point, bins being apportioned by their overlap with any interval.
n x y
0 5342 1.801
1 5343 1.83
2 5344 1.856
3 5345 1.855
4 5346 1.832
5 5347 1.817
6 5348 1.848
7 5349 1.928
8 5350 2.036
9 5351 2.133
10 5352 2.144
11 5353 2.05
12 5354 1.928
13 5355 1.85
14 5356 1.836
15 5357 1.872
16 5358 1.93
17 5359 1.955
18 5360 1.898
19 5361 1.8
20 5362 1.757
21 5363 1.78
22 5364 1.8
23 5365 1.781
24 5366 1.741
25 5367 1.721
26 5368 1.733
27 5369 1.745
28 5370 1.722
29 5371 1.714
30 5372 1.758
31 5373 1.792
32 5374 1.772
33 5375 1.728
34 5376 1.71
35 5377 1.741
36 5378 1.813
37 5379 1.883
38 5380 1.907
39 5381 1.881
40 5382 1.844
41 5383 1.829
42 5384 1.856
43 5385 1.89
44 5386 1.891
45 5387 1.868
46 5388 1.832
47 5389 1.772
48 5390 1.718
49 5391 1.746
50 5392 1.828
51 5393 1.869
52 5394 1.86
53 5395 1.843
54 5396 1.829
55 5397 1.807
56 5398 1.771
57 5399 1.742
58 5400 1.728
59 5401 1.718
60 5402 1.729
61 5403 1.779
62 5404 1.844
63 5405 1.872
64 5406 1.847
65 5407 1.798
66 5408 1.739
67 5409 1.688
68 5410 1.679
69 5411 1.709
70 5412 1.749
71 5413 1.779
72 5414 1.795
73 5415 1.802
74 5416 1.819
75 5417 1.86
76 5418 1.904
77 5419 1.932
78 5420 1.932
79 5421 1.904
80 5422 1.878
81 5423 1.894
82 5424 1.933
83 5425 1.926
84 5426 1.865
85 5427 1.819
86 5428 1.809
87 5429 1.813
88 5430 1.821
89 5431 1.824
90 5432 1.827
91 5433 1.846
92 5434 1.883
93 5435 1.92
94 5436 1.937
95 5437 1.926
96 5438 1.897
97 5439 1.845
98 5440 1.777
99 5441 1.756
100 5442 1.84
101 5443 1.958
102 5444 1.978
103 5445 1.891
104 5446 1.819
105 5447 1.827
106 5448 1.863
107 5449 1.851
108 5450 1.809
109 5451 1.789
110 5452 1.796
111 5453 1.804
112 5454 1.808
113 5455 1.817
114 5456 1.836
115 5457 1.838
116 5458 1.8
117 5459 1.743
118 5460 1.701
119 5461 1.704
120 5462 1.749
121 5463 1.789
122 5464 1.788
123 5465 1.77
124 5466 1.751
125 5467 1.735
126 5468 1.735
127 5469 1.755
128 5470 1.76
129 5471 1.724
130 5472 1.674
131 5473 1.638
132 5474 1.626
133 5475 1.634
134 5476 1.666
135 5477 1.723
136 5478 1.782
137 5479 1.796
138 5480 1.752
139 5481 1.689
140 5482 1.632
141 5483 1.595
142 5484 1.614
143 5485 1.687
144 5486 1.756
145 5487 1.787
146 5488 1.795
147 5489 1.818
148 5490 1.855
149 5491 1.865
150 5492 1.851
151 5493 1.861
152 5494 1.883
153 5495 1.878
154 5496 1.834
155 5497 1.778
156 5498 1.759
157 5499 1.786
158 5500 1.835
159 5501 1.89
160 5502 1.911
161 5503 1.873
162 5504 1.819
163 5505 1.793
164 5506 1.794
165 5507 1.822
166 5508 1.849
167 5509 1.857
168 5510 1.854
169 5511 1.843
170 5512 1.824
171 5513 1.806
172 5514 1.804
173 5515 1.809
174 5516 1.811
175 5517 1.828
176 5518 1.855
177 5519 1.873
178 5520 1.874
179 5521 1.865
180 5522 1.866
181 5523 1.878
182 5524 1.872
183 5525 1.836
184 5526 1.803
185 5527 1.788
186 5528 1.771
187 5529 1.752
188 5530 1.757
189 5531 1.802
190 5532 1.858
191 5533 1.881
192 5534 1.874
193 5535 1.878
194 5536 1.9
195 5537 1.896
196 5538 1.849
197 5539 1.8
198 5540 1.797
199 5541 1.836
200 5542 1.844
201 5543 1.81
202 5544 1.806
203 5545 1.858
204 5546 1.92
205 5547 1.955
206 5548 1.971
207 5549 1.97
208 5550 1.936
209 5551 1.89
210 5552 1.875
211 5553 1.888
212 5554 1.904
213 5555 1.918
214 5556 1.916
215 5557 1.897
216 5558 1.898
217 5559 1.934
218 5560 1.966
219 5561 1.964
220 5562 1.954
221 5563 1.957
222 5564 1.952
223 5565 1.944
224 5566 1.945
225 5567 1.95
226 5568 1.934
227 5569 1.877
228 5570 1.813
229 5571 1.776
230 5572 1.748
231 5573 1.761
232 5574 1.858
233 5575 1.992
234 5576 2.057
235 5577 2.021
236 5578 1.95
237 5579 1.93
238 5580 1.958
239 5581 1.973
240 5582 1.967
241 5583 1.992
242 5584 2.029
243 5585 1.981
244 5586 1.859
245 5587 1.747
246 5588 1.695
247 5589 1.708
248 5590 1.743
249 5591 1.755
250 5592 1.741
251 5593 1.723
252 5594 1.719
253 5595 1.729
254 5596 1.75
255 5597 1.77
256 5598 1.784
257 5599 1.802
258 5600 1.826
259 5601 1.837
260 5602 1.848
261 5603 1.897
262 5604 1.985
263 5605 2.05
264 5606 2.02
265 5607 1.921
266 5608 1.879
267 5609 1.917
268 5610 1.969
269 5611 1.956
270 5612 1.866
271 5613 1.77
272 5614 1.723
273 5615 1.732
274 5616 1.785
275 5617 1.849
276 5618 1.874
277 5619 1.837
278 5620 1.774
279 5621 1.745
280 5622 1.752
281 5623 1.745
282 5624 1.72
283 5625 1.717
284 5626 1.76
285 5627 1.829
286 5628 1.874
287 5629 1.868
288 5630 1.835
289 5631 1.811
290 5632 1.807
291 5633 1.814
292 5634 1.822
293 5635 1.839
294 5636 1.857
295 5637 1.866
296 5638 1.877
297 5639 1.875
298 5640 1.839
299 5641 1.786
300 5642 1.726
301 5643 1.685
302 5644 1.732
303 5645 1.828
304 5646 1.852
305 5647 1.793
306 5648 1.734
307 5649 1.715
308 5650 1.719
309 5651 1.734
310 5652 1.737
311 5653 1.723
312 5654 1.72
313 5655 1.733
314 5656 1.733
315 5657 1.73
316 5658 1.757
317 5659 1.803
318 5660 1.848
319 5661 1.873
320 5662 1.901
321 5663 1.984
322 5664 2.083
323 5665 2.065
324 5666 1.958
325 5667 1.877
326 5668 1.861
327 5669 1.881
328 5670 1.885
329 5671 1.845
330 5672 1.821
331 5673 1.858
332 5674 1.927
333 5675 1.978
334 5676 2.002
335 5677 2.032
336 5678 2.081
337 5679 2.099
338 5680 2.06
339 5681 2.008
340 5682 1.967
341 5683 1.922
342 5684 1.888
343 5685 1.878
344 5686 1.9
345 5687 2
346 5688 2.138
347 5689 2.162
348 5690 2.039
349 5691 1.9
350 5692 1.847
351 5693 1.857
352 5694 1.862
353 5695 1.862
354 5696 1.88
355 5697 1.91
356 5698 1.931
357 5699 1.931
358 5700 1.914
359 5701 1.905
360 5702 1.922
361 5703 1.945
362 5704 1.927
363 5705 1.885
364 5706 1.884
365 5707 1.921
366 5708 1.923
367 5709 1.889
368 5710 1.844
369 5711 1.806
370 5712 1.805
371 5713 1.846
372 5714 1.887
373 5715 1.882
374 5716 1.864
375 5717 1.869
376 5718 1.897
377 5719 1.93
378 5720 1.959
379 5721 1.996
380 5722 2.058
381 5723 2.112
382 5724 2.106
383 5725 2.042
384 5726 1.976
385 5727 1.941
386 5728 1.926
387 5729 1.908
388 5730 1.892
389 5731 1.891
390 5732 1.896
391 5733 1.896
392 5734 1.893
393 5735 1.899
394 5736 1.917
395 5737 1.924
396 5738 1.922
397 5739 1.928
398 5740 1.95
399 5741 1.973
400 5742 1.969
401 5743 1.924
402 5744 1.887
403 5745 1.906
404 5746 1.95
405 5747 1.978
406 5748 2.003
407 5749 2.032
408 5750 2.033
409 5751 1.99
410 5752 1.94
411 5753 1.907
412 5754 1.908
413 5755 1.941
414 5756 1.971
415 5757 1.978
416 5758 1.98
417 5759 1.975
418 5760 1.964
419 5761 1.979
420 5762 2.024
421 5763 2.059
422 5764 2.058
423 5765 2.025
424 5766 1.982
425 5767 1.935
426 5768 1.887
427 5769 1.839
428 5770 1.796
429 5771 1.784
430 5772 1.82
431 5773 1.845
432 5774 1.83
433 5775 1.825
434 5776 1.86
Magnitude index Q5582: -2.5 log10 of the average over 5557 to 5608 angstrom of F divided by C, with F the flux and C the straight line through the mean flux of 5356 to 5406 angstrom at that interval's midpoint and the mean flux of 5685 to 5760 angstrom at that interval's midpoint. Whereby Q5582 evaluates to 0.00 mag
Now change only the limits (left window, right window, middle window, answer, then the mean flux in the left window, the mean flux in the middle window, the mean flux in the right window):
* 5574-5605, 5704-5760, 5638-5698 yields 0.01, 1.86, 1.88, 1.93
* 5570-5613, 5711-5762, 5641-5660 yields 0.09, 1.87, 1.75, 1.94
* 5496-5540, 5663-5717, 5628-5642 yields 0.04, 1.83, 1.84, 1.93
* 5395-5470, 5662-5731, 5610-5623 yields 0.05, 1.82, 1.81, 1.94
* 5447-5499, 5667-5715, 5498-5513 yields -0.03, 1.76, 1.84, 1.92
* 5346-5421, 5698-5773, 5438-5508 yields 0.04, 1.82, 1.79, 1.93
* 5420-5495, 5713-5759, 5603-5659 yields 0.05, 1.8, 1.81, 1.95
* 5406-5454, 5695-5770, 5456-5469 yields 0.05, 1.84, 1.76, 1.94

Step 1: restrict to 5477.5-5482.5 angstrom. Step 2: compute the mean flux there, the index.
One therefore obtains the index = 1.73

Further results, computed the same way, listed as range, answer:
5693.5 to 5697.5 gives 1.88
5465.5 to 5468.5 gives 1.74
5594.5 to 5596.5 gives 1.74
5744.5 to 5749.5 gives 1.97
